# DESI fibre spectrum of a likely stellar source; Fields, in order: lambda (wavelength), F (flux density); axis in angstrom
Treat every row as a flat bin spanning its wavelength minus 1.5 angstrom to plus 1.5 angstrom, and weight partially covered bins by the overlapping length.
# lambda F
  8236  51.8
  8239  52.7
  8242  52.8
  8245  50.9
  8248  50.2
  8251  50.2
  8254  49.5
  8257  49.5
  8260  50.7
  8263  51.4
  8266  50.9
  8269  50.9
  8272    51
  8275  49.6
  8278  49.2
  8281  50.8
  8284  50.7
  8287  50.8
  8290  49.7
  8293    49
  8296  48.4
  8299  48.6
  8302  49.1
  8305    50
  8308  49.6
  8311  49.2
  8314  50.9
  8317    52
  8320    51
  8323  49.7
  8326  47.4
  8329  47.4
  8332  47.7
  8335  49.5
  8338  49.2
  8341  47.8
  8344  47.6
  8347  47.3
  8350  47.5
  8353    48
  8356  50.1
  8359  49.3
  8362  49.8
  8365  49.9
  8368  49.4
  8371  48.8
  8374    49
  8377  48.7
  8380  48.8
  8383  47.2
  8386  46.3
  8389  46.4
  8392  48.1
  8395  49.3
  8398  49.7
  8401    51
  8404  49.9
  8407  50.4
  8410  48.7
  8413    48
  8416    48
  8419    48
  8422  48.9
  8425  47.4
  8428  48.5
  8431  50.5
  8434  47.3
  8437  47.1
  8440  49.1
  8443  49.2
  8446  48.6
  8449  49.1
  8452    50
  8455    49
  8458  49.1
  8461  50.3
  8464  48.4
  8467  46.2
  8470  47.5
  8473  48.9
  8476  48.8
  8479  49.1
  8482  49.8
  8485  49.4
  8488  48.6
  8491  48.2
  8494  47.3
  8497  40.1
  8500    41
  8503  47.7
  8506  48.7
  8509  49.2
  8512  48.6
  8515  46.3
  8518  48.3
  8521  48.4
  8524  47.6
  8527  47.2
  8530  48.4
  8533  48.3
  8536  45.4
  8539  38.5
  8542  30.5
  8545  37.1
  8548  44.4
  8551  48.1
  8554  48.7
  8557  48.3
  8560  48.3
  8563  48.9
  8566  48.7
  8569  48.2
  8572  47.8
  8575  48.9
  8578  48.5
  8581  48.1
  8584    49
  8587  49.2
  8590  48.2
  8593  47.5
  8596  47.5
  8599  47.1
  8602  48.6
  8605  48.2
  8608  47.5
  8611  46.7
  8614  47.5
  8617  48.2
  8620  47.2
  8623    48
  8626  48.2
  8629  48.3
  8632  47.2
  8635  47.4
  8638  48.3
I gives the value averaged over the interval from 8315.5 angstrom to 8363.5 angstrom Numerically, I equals 48.8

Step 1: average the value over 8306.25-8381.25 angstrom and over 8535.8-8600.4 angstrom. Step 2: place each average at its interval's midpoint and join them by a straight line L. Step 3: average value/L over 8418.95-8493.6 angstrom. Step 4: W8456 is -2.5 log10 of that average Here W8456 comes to -0.02 mag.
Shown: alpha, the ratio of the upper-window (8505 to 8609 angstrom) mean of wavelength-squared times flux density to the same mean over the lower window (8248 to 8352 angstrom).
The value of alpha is 1.01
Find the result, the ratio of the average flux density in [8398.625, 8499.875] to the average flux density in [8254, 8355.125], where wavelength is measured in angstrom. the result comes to 0.98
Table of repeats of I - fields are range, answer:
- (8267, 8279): 50.2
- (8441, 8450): 49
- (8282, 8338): 49.5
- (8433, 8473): 48.6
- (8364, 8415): 48.8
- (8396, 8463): 49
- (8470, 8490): 49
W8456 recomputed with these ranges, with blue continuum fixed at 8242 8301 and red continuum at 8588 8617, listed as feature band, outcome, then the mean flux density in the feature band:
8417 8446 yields 0.01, 48.4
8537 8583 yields 0.06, 45.6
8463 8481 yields 0.01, 48.2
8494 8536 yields 0.03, 46.9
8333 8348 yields 0.03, 48.3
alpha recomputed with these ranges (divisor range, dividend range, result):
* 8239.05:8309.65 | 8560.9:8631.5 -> 1.03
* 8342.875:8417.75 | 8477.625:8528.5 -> 1.00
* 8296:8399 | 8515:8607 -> 1.01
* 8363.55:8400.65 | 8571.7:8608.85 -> 1.04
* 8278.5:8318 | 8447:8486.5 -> 1.02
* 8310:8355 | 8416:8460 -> 1.02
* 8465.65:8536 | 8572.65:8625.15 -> 1.03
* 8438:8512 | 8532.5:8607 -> 0.99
